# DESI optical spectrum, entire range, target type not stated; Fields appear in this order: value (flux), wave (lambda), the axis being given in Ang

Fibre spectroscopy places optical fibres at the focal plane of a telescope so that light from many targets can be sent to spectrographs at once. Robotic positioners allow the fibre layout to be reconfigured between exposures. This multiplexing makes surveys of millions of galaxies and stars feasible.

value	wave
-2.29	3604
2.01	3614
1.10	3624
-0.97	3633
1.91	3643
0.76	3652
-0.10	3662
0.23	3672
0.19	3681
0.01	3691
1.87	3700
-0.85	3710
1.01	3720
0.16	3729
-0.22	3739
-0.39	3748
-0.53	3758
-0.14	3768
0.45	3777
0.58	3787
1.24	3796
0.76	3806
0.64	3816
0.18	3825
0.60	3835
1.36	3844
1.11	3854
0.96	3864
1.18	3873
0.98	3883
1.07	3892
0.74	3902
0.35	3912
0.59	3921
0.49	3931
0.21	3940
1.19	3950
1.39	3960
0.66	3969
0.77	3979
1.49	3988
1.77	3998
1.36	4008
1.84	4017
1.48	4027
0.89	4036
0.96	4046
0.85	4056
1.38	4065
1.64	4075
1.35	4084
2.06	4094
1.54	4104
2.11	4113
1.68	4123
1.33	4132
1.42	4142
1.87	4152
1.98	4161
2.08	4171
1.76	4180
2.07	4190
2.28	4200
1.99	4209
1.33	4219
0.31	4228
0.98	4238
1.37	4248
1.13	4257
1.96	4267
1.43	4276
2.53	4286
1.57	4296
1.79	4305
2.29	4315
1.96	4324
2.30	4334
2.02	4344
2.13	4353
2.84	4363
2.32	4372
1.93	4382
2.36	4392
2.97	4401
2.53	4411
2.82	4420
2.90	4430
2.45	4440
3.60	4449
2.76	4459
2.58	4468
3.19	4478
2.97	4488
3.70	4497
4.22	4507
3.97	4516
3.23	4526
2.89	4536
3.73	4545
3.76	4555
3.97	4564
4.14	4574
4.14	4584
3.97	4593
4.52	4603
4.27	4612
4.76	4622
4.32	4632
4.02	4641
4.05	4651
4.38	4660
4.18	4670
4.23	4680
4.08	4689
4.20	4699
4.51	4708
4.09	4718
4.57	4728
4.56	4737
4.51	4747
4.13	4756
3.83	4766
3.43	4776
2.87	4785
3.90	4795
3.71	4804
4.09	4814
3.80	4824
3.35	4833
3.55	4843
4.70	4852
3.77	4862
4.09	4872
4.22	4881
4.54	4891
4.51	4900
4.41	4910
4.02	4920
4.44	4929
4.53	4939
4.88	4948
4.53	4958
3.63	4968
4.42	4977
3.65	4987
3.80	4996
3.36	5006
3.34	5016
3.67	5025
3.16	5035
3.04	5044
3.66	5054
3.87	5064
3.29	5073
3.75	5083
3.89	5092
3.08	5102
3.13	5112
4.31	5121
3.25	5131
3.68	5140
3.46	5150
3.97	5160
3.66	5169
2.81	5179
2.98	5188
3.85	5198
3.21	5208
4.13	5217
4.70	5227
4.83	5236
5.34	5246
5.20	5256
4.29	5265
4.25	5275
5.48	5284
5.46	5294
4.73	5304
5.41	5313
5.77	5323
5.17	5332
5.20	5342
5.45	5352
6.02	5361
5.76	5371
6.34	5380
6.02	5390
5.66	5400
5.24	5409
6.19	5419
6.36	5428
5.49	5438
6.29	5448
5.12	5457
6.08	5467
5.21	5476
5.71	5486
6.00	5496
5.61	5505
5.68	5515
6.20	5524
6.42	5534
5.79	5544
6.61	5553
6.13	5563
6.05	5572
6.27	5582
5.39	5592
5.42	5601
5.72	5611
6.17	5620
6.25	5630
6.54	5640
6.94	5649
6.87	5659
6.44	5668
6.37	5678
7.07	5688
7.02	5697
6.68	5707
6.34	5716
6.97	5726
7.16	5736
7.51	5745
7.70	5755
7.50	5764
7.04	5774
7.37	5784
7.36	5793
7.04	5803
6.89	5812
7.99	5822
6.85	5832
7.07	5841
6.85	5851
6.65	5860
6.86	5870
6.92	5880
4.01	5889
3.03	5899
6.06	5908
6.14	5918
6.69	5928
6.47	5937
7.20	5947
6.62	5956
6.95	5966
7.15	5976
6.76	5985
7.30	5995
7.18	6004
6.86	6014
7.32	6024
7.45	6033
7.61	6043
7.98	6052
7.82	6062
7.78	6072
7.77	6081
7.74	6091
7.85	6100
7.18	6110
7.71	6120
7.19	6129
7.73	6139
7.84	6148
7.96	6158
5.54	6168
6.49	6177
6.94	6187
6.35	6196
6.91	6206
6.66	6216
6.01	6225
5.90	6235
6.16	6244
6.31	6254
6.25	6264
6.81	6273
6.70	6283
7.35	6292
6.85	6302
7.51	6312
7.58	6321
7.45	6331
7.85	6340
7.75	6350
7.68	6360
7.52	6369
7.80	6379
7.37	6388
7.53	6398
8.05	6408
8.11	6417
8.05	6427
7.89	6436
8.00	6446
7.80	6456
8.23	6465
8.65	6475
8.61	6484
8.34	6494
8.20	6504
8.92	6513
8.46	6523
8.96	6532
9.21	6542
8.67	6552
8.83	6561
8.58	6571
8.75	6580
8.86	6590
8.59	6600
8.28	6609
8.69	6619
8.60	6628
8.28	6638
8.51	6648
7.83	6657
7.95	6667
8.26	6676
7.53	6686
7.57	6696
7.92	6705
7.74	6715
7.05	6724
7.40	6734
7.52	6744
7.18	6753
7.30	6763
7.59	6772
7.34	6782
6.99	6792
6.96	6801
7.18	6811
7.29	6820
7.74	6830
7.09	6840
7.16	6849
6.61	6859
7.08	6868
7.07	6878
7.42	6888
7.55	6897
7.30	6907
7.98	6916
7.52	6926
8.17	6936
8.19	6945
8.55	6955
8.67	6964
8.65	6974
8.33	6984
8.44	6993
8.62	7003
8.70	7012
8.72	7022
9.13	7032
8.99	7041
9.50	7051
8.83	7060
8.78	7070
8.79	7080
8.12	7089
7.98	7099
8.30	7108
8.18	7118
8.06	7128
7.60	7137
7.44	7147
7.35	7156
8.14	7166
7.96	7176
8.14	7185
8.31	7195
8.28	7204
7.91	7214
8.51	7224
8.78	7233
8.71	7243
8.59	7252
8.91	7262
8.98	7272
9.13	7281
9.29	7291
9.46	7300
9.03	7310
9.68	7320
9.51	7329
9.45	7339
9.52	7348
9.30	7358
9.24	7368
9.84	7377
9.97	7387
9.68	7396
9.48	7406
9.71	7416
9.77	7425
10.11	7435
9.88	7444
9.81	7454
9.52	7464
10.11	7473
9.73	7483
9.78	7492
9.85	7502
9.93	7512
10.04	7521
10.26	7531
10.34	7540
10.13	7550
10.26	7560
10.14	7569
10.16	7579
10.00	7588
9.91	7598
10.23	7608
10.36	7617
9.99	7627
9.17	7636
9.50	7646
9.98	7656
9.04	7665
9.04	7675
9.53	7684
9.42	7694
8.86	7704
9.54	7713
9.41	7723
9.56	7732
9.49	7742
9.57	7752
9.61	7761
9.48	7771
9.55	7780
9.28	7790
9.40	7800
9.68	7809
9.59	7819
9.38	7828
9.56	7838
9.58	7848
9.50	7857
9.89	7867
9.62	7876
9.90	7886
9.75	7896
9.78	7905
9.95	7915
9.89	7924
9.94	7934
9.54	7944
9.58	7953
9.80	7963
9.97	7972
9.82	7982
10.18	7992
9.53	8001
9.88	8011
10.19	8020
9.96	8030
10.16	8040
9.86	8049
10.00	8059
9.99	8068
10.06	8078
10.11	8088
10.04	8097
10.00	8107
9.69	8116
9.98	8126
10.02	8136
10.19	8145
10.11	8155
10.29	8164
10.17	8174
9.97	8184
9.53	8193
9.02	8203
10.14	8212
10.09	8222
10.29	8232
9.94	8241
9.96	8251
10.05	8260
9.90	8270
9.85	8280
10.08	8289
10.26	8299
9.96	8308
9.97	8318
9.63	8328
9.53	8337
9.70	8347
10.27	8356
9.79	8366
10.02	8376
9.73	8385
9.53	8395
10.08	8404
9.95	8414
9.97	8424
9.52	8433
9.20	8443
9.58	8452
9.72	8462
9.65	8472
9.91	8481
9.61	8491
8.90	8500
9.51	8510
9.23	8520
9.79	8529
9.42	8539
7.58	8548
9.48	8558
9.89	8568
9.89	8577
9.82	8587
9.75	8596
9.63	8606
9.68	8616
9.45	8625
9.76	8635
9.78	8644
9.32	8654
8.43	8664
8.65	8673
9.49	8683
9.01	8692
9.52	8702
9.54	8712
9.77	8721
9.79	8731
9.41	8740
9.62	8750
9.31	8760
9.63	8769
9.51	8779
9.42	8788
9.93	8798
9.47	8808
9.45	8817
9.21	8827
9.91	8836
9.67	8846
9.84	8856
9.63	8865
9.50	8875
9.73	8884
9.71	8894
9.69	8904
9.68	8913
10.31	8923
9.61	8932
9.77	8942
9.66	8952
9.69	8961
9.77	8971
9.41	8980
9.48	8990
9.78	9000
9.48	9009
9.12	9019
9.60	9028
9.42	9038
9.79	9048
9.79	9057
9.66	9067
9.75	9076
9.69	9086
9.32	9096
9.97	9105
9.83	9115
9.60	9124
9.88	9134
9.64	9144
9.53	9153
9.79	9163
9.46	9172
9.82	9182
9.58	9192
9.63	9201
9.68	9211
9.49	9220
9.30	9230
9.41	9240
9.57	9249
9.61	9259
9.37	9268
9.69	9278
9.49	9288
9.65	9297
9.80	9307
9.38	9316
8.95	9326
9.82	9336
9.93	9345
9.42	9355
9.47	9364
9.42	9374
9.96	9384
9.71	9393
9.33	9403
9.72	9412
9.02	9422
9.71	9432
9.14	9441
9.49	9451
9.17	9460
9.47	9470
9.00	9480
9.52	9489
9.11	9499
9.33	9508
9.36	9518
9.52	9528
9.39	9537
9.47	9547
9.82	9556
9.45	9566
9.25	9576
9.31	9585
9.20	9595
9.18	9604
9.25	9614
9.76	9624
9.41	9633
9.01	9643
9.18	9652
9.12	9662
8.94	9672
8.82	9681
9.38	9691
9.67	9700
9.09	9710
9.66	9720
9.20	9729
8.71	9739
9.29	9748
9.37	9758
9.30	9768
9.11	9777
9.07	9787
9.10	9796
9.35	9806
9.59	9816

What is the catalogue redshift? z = 0.00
